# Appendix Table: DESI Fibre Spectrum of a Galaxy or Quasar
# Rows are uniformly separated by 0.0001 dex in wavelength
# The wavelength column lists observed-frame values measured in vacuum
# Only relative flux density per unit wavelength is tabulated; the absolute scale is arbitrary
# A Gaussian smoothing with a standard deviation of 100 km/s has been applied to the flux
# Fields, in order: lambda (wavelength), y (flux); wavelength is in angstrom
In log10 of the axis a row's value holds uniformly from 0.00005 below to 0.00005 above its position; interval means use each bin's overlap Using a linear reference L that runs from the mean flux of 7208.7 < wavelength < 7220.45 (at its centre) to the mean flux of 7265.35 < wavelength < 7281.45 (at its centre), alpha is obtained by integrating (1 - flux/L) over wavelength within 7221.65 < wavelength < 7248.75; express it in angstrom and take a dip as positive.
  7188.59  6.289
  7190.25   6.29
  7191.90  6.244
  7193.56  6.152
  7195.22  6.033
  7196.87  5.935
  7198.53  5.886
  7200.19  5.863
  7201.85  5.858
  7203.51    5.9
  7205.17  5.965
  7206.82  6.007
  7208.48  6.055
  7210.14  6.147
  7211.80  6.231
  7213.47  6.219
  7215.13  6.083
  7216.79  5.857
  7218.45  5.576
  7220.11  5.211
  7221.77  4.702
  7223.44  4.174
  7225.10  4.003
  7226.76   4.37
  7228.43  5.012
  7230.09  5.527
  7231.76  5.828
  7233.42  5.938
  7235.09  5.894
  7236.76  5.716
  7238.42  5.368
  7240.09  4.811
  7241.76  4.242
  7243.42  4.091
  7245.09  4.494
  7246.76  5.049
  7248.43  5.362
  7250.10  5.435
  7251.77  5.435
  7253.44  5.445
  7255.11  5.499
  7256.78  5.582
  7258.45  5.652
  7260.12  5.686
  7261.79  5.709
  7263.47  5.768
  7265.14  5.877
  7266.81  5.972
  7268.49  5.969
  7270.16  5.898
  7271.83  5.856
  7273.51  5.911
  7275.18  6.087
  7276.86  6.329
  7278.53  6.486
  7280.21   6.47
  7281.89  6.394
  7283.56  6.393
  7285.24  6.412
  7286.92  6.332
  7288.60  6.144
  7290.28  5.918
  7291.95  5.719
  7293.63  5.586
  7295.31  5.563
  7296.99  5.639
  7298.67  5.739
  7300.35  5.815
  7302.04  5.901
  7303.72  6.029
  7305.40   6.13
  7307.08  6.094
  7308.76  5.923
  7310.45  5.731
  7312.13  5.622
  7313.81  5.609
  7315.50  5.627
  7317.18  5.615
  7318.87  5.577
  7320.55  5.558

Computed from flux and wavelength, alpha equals 4.6 angstrom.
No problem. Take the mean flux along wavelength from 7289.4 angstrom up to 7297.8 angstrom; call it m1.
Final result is 5.69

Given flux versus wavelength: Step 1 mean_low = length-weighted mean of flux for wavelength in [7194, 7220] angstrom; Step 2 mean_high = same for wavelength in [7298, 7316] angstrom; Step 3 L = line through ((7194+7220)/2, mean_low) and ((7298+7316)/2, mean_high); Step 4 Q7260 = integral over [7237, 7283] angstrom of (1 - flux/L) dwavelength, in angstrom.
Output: 2.3 angstrom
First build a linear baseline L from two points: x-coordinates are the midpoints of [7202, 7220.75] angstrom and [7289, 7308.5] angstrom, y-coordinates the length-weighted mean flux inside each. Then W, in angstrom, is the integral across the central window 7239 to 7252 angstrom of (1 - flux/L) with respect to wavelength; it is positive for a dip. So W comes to 2.3 angstrom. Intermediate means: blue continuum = 5.94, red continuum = 5.84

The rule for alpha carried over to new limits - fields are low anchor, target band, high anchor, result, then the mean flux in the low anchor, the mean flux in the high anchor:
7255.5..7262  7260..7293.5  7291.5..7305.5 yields -2.12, 5.65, 5.77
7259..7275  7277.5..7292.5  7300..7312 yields -0.95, 5.86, 5.93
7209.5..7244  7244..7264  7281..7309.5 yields 0.59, 5.29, 5.99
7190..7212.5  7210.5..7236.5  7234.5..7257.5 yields 0.95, 6.03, 5.16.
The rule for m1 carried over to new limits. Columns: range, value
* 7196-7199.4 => 5.92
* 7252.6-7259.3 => 5.55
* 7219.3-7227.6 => 4.49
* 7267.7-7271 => 5.95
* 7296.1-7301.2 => 5.72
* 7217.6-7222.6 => 5.17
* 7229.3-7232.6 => 5.68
